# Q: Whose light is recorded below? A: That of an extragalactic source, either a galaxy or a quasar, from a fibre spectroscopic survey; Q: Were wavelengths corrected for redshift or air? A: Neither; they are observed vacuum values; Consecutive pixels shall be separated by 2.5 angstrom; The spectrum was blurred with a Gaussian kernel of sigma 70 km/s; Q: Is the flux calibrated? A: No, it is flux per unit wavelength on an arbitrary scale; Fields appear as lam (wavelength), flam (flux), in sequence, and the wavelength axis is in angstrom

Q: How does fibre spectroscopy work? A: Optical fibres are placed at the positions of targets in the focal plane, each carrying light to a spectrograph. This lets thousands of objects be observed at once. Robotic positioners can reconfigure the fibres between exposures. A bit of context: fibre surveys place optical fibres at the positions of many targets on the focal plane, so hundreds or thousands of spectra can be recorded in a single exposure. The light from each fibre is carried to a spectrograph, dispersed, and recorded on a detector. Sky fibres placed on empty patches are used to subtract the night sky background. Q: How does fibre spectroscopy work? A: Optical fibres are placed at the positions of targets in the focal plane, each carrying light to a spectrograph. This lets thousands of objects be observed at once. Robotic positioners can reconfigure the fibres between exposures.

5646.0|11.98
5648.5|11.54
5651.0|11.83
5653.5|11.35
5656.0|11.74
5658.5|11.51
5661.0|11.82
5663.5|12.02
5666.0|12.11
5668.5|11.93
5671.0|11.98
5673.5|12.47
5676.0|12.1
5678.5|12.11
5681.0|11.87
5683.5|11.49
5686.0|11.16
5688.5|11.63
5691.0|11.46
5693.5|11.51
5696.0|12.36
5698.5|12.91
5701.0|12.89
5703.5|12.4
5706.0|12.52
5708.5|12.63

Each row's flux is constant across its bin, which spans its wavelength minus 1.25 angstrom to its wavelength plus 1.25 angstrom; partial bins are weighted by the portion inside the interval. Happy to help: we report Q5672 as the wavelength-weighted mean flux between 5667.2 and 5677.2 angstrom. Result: 12.1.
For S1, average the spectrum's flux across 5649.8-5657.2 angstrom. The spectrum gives 11.6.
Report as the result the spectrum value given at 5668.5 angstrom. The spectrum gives 11.93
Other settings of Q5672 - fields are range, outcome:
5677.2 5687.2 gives 11.7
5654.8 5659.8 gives 11.6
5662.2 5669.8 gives 12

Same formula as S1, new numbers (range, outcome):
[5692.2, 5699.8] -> 12.3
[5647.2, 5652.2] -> 11.7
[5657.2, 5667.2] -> 11.9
